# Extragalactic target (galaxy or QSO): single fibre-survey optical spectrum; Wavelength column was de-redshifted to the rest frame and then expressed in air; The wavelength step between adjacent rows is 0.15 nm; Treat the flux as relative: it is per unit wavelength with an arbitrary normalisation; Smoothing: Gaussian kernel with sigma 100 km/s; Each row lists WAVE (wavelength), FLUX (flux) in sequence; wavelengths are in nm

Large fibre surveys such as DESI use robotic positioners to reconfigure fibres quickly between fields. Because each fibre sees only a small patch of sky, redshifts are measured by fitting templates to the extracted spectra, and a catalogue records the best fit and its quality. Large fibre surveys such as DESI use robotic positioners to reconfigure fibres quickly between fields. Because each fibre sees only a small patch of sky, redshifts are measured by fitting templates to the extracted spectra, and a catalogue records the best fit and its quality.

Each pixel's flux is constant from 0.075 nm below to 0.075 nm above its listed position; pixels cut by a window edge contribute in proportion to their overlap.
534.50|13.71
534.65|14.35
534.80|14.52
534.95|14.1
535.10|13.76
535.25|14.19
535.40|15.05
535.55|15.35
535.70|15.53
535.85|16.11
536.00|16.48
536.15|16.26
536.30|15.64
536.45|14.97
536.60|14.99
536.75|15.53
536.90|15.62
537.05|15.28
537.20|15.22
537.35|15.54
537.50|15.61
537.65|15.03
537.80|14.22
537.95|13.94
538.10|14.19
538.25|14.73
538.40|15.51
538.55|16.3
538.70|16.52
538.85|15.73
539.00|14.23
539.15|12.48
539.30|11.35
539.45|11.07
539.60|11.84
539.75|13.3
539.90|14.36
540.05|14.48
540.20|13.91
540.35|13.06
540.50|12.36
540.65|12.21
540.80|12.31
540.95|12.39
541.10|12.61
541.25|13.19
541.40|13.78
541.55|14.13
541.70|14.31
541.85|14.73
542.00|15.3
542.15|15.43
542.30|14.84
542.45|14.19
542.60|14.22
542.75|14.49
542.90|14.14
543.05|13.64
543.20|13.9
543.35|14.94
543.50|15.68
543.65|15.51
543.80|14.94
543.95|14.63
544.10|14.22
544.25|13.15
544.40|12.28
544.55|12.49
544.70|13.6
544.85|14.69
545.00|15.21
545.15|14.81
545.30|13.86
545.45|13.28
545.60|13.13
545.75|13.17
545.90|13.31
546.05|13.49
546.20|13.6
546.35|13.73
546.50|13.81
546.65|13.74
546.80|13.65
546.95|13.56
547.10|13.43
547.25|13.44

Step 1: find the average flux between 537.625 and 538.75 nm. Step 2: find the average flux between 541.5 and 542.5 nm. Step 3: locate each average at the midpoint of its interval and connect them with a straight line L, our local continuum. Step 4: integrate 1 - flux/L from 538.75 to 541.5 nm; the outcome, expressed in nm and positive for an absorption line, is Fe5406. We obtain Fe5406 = 0.33 nm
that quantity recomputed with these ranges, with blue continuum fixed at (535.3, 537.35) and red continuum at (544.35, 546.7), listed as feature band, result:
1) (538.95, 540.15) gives 0.16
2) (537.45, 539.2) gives 0.03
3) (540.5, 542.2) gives 0.11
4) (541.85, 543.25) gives -0.02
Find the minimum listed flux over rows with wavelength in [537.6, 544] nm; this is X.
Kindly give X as 11.07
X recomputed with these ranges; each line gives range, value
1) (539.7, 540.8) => 12.21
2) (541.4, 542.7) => 14.13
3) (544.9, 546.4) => 13.13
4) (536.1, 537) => 14.97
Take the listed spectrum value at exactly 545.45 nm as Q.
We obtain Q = 13.28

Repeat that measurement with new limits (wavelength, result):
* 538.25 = 14.73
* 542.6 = 14.22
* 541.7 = 14.31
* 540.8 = 12.31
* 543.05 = 13.64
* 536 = 16.48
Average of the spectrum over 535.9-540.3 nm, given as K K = 14.6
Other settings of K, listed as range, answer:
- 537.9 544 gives 14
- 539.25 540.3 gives 12.9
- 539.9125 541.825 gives 13.3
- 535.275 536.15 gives 15.7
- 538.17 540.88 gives 13.7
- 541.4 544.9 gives 14.3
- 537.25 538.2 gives 14.8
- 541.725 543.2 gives 14.5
